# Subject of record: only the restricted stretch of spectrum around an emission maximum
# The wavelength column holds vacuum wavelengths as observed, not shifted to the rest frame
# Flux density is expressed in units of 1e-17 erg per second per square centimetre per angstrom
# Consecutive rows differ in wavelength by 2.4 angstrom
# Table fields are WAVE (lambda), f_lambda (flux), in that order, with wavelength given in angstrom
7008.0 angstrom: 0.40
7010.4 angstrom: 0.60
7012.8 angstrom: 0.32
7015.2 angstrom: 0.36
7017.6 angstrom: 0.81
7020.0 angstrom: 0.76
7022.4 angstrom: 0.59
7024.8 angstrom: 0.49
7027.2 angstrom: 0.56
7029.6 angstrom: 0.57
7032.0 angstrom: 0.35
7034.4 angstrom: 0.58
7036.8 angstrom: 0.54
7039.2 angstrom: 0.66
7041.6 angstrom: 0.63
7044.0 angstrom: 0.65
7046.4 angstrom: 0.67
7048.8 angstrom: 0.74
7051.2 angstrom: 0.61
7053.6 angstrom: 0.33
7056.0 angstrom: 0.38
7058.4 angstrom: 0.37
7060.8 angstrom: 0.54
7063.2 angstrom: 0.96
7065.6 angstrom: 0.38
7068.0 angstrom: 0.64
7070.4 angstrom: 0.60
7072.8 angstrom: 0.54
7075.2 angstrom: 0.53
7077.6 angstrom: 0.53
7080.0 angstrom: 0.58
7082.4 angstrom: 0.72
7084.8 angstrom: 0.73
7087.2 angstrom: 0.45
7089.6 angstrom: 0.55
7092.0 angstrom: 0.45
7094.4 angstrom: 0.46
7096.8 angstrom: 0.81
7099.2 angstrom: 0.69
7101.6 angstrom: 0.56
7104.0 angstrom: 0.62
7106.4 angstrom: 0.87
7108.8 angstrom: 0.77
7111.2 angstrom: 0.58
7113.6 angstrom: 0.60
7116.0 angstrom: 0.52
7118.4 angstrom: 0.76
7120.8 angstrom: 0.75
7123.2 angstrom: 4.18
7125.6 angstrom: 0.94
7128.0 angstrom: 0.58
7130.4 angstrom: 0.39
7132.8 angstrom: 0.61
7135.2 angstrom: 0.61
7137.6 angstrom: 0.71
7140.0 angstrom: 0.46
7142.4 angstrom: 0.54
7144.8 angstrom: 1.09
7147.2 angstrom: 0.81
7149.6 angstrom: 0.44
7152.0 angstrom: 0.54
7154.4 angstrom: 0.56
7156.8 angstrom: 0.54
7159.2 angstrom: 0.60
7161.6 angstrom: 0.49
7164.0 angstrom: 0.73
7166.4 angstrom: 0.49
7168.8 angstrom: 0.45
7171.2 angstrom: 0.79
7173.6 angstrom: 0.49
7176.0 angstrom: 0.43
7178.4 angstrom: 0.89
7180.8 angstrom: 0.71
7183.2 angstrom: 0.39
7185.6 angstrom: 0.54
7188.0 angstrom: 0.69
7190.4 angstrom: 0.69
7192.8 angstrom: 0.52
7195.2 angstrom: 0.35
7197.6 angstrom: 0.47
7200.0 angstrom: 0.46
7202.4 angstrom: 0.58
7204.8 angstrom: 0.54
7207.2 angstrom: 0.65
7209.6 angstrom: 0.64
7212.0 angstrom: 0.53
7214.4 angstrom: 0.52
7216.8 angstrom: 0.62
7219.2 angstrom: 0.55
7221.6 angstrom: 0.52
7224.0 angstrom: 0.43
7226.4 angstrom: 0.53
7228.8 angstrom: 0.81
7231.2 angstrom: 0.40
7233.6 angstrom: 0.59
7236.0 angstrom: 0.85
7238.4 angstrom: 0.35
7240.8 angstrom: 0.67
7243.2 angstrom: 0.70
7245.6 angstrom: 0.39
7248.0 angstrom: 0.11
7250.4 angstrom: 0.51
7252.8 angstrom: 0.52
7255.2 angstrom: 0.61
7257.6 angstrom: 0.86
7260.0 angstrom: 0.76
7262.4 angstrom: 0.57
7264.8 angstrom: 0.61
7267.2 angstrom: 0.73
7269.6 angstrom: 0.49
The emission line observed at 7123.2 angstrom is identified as H-alpha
